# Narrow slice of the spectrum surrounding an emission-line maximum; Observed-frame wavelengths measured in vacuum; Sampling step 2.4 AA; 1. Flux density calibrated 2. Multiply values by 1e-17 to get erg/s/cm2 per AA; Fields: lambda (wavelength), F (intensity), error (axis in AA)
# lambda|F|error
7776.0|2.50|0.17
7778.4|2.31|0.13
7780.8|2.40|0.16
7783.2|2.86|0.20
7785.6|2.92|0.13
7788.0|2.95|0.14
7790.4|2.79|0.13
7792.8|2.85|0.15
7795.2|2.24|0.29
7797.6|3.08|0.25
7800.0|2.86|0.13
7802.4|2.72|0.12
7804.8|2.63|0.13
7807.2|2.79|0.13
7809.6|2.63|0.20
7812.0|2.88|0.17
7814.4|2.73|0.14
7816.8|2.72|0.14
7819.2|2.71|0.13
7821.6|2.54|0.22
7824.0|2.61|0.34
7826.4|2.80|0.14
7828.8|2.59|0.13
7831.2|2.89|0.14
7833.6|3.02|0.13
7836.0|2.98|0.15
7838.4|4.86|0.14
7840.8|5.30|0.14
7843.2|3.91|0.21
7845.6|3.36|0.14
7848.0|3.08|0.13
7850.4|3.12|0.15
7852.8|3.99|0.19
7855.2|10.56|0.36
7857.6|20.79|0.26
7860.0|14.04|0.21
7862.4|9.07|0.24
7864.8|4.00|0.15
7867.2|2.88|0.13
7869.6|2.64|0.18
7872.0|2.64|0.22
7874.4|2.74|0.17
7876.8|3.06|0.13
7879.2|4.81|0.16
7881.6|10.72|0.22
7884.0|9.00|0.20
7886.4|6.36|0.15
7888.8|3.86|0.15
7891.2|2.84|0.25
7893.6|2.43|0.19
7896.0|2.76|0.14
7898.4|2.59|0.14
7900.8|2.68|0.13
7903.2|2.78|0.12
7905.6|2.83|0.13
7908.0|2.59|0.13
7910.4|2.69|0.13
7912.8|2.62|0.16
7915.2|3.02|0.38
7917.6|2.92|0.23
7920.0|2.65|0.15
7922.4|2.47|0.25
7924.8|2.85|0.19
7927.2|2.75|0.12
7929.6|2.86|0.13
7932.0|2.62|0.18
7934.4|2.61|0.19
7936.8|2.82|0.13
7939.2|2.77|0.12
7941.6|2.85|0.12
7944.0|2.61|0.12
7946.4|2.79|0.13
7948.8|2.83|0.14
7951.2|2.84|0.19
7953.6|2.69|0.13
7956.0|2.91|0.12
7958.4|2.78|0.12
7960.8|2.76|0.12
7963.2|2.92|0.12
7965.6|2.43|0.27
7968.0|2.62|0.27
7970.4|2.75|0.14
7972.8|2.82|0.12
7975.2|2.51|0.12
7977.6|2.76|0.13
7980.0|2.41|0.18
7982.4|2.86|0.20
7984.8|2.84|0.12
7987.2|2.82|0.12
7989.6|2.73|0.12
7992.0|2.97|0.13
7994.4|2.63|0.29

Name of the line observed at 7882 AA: [N II]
